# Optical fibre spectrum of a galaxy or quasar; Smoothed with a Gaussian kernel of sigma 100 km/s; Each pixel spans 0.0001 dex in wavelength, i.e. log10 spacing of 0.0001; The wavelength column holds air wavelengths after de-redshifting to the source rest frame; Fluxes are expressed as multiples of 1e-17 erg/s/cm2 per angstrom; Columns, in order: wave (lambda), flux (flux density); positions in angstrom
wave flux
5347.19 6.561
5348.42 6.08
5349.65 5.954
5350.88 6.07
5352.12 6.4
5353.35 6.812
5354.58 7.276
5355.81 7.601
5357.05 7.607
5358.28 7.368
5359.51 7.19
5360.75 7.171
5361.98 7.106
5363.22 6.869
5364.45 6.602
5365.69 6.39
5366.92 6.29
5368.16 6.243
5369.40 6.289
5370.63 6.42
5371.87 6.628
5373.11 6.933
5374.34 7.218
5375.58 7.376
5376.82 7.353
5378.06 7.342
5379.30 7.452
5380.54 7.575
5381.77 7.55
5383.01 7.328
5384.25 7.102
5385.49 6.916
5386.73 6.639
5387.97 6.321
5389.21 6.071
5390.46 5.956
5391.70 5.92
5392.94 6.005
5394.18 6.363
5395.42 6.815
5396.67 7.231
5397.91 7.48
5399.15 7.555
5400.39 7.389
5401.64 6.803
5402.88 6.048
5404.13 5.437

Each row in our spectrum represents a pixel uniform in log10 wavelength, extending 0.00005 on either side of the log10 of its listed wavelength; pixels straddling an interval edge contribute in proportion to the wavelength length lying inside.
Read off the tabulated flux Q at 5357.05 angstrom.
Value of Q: 7.607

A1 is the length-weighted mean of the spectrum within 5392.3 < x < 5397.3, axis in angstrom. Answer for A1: 6.6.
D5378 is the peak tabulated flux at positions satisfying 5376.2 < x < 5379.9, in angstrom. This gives 7.452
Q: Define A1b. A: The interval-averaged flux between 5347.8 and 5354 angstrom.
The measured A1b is 6.27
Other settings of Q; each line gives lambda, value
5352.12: 6.4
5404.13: 5.437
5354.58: 7.276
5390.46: 5.956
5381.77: 7.55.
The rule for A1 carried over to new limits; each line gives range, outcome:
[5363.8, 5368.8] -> 6.38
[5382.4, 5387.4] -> 6.99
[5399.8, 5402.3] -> 7.07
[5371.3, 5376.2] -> 7.04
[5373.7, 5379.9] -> 7.35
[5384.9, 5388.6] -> 6.62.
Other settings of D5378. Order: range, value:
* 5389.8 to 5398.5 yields 7.48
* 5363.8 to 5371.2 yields 6.602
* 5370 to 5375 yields 7.218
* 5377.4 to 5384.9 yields 7.575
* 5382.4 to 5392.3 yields 7.328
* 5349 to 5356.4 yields 7.601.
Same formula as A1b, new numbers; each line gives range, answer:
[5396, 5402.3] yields 7.28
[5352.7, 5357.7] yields 7.33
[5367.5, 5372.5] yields 6.39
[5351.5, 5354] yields 6.62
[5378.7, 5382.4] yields 7.54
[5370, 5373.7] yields 6.66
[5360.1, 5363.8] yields 7.04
